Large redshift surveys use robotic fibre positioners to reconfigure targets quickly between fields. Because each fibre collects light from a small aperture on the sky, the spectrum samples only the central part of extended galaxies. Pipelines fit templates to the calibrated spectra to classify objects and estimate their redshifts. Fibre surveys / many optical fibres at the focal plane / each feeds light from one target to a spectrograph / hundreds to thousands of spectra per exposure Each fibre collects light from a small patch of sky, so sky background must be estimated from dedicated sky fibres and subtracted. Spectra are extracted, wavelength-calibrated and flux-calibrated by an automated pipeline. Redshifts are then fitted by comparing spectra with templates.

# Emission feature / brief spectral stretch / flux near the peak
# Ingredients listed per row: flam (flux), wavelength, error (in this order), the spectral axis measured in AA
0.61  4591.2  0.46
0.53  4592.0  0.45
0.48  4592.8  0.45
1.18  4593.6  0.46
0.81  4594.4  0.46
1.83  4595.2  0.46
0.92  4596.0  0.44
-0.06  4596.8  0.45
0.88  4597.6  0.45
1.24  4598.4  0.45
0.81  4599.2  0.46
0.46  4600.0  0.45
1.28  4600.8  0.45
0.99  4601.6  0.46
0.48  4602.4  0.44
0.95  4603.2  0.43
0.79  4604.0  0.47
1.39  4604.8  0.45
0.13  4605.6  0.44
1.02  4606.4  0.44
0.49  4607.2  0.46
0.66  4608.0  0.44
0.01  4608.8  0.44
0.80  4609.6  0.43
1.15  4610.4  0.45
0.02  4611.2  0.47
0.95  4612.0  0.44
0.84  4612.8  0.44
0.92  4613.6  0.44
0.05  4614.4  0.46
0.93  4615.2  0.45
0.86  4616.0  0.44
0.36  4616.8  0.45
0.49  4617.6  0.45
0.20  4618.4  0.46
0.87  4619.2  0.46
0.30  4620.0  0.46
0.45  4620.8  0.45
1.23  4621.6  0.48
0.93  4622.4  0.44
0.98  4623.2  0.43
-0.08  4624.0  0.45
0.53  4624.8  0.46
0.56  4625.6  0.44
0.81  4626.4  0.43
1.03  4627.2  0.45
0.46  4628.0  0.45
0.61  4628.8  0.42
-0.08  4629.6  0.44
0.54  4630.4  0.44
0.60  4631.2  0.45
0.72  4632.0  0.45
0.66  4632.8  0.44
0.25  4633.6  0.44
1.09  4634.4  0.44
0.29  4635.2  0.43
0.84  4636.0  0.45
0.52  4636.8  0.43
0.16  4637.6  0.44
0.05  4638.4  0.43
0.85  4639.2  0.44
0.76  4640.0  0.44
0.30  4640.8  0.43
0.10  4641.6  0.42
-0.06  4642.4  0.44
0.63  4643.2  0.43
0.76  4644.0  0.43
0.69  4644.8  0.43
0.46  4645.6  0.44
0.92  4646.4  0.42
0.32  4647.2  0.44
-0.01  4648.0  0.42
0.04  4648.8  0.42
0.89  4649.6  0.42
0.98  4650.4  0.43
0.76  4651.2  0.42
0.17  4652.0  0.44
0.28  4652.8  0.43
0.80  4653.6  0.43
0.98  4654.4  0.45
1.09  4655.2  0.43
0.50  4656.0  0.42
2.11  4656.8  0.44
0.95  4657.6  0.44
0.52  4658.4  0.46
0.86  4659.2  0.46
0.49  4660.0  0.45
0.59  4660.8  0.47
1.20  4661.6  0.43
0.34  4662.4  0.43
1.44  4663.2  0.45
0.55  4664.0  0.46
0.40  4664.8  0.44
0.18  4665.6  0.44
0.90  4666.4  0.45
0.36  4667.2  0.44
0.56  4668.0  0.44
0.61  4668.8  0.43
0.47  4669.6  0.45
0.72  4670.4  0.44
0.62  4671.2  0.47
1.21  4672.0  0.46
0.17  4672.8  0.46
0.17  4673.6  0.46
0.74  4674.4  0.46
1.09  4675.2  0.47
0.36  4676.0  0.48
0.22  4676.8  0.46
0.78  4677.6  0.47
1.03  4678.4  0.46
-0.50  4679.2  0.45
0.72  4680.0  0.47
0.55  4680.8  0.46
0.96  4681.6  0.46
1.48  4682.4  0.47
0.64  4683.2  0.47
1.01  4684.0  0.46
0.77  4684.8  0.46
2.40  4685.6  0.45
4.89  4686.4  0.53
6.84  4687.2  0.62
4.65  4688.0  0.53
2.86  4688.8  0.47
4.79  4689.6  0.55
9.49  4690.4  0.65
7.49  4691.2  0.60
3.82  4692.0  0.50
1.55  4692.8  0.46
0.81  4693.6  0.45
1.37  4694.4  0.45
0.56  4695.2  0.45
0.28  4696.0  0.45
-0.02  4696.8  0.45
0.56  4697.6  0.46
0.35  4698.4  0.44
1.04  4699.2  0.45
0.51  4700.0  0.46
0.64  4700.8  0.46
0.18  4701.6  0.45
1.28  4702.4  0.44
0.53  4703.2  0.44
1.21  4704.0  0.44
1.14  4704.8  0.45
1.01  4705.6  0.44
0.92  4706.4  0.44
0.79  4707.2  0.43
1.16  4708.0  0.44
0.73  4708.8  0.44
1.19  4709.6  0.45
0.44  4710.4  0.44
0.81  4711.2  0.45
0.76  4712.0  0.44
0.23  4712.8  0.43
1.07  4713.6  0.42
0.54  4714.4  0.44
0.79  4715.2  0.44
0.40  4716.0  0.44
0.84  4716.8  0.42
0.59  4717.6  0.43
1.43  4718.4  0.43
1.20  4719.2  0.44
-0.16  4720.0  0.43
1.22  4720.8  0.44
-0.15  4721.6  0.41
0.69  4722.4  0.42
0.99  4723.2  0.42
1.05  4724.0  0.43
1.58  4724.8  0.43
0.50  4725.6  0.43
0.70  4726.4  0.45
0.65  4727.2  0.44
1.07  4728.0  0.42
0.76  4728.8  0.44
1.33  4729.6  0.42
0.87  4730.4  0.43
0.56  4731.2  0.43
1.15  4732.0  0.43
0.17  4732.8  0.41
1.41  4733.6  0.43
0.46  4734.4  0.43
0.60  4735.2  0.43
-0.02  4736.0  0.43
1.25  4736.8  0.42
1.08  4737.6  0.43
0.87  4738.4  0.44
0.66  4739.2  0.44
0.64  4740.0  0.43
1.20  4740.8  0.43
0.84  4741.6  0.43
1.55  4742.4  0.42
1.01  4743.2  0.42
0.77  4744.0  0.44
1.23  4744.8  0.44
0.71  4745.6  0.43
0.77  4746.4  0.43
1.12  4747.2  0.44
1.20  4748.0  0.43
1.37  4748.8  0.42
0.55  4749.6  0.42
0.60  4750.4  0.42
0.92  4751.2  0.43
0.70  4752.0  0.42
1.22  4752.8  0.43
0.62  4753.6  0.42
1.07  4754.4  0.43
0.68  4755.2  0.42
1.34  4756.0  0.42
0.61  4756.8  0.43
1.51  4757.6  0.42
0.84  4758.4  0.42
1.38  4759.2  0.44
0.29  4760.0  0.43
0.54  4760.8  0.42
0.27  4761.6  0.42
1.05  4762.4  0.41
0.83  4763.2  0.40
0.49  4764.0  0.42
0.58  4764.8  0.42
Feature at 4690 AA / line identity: [O II] 3727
